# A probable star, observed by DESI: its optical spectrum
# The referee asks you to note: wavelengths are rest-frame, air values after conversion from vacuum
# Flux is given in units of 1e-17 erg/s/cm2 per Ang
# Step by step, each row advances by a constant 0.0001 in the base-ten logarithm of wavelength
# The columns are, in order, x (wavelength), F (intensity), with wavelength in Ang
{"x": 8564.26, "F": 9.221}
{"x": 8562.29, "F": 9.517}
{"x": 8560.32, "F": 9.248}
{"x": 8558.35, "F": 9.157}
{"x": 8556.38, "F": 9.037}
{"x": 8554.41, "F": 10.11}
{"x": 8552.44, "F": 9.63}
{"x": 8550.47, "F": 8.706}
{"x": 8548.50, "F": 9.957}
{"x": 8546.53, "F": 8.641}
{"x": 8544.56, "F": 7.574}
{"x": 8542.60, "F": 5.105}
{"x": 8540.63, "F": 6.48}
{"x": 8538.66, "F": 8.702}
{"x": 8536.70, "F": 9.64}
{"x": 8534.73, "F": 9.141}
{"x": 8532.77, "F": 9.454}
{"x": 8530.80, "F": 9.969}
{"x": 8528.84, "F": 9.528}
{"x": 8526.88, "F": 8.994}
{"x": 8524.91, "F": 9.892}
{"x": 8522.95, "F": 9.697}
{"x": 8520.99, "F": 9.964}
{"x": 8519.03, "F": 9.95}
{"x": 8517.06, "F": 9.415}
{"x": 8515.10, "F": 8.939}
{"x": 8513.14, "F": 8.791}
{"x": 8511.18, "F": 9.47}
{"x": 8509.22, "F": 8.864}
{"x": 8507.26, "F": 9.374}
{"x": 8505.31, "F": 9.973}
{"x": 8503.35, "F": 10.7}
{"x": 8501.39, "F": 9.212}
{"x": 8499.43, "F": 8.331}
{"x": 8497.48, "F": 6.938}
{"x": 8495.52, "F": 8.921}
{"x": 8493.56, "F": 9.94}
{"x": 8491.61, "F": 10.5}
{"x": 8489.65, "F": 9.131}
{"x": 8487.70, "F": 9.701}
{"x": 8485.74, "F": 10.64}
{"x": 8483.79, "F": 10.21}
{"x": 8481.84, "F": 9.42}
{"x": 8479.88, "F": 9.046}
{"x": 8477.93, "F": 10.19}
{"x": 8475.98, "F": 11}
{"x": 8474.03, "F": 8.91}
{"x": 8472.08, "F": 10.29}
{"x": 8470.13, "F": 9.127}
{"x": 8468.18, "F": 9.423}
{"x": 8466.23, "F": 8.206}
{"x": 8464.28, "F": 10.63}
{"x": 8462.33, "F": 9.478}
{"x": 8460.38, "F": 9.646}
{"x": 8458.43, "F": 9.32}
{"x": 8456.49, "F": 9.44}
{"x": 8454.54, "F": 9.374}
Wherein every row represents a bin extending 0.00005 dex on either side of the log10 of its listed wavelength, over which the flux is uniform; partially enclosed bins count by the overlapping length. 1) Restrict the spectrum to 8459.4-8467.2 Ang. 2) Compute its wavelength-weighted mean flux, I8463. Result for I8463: 9.48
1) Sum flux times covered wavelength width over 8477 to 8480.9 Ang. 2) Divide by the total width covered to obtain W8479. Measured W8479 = 9.6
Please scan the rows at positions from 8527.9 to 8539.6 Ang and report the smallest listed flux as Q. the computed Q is 8.702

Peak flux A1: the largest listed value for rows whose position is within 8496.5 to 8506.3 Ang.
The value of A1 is 10.7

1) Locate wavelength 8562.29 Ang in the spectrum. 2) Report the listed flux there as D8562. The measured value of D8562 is 9.517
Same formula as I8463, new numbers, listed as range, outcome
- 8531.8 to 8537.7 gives 9.42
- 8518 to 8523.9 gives 9.86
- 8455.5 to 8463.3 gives 9.47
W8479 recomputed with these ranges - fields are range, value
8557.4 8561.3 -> 9.2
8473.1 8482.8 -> 9.72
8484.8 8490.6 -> 9.82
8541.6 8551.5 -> 8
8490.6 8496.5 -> 9.77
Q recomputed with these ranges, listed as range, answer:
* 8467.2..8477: 8.91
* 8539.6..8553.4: 5.105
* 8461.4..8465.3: 9.478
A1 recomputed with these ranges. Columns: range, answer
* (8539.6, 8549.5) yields 9.957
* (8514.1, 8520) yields 9.95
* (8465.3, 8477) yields 11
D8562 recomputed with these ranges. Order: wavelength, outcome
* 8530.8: 9.969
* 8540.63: 6.48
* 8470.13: 9.127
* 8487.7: 9.701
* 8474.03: 8.91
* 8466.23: 8.206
